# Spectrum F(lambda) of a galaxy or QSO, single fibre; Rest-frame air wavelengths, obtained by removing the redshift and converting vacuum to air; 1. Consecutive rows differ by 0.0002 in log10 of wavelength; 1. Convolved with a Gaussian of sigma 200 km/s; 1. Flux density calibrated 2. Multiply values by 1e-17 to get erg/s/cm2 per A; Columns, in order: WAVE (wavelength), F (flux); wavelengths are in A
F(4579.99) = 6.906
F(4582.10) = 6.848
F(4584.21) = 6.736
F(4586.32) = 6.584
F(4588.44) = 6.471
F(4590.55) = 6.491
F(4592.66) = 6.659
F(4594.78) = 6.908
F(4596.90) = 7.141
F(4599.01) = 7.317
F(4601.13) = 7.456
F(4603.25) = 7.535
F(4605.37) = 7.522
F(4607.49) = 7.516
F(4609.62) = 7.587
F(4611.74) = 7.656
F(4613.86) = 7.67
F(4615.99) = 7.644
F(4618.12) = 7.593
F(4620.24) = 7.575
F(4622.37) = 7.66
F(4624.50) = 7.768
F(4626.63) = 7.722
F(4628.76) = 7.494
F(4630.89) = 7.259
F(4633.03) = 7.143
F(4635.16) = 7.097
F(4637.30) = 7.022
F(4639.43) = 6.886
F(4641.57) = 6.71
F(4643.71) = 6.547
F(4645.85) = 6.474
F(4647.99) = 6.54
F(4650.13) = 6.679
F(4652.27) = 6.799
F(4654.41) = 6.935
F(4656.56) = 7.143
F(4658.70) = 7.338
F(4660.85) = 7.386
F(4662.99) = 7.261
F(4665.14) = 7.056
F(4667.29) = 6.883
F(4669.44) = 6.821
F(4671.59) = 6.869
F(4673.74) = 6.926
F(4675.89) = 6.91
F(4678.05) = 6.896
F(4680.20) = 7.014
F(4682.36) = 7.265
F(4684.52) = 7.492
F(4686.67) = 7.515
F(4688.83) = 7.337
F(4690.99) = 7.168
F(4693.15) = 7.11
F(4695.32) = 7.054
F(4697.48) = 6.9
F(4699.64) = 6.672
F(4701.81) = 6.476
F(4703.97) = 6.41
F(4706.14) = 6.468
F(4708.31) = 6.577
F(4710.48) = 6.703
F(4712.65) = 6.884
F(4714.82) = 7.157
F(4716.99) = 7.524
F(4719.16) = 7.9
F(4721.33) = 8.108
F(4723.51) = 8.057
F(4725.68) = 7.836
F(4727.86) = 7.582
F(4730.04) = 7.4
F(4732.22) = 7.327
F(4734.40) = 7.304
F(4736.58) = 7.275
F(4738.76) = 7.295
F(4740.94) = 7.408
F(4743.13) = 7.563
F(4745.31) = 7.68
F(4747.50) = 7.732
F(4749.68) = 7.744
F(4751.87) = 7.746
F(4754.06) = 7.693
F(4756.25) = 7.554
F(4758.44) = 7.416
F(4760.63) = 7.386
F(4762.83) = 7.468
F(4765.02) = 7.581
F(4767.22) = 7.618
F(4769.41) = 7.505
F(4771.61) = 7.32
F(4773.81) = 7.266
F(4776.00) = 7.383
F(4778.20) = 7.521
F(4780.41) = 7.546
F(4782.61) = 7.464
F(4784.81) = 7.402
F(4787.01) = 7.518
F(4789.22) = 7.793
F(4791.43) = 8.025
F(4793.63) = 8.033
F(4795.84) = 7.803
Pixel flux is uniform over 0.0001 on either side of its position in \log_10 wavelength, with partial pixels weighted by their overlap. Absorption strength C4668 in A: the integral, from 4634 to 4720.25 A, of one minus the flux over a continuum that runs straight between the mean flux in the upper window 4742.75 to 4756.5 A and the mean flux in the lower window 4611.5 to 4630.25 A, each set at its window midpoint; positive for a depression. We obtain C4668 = 7.7 A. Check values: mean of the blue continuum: 7.63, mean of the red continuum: 7.69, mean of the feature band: 6.97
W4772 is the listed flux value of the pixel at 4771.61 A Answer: 7.32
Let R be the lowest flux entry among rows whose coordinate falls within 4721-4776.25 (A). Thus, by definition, 7.266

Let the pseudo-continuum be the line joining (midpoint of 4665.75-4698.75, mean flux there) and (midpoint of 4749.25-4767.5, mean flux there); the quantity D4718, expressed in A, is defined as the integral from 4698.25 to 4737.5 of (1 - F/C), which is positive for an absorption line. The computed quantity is 0.6 A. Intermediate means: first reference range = 7.08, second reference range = 7.57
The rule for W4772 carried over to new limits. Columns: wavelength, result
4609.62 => 7.587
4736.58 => 7.275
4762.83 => 7.468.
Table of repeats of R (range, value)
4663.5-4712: 6.41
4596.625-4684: 6.474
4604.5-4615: 7.516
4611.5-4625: 7.575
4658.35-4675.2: 6.821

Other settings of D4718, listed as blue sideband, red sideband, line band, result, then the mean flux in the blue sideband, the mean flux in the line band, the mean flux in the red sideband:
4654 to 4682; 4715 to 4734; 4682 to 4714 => 1.9 A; 7.04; 6.93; 7.68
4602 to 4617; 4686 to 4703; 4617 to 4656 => 1.6 A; 7.59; 7.11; 7.01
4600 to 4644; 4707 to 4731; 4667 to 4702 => 1.8 A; 7.4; 7.03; 7.42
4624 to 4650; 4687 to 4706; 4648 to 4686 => -0.4 A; 7.02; 7.03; 6.89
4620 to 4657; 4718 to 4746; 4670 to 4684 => 0.6 A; 7.07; 6.99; 7.59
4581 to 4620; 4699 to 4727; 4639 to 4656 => 1.1 A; 7.19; 6.7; 7.15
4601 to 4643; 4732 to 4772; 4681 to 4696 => 0.4 A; 7.42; 7.27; 7.51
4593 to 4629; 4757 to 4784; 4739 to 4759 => -0.4 A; 7.5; 7.61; 7.46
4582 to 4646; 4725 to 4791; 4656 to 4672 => 0.4 A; 7.2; 7.1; 7.51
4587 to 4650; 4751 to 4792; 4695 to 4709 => 1.4 A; 7.2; 6.63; 7.53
